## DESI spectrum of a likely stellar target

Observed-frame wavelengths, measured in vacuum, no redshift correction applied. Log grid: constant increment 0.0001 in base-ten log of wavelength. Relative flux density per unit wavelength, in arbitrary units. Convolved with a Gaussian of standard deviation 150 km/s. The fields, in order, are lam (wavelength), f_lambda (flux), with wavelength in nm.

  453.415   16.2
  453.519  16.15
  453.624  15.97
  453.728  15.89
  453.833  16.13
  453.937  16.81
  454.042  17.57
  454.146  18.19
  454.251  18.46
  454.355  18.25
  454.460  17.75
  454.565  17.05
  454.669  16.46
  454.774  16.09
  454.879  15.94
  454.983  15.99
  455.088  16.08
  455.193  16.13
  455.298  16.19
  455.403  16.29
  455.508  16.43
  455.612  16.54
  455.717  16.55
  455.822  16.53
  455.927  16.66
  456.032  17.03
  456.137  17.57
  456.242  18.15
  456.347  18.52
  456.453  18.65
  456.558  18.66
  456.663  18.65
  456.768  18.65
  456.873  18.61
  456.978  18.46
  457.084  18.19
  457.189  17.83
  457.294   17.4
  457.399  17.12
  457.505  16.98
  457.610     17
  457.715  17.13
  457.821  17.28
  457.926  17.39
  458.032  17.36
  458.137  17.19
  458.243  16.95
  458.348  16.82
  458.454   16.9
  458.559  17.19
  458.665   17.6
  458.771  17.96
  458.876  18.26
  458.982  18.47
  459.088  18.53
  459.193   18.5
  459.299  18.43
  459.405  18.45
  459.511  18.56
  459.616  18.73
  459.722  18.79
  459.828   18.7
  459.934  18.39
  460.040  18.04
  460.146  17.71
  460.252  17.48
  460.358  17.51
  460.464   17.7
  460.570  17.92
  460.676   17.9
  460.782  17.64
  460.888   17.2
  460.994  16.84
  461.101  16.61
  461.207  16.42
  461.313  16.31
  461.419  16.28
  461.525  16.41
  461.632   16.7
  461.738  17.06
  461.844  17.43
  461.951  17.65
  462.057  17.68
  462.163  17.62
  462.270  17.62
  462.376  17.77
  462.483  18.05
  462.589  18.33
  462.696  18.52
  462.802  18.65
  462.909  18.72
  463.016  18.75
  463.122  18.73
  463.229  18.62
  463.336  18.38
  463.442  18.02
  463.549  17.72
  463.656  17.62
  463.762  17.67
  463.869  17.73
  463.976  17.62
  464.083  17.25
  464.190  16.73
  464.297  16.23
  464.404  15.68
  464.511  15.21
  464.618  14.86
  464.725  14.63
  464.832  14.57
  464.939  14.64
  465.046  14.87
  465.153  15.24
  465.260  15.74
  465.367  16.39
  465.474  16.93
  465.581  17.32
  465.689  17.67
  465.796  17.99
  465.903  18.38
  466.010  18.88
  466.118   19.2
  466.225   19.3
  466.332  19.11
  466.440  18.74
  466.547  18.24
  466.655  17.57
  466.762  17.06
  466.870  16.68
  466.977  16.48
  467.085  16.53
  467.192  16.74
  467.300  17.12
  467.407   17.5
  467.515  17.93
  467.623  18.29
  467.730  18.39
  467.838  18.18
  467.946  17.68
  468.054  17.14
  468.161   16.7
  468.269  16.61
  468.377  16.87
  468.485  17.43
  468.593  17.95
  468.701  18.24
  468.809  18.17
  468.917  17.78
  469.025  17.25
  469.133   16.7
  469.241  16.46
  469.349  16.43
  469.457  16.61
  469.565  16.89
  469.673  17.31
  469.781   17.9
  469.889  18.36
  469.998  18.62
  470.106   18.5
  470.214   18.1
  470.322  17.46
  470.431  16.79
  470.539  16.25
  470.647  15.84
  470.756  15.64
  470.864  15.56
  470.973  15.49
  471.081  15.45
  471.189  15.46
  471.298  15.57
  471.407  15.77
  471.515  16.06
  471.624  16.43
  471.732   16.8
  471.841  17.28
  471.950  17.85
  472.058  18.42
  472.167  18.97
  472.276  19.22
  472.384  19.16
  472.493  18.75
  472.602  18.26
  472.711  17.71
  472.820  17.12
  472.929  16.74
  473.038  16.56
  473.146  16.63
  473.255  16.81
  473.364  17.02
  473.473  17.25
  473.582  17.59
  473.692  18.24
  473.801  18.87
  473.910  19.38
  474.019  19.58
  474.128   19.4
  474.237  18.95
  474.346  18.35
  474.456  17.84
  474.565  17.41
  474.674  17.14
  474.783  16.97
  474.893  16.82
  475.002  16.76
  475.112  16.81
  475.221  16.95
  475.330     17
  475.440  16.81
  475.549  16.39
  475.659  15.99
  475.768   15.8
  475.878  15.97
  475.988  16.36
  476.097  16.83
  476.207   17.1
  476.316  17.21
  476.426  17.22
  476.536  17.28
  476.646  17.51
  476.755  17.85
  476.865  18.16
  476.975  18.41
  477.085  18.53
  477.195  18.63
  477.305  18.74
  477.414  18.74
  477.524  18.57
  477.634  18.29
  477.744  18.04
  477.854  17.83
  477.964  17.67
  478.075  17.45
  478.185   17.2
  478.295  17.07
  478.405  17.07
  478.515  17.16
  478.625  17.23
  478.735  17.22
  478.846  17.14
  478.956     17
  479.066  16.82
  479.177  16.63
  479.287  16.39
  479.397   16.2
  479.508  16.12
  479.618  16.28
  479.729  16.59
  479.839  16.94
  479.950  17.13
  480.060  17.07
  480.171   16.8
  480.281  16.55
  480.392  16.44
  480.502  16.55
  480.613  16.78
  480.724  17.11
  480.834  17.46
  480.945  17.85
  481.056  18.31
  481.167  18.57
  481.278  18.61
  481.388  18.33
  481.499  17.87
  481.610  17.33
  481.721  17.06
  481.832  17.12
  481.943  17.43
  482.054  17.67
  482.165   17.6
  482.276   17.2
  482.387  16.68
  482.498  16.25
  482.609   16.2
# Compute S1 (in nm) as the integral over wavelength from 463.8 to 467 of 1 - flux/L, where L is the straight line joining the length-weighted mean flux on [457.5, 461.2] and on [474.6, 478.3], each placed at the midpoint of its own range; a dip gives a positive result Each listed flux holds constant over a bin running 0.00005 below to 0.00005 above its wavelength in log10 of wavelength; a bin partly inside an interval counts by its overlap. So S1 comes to 0.12 nm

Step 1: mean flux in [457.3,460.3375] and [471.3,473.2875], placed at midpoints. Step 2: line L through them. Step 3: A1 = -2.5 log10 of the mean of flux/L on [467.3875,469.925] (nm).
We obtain 0.005 mag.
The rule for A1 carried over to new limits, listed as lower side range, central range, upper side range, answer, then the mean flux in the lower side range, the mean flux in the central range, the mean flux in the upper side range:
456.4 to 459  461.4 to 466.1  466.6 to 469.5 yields 0.018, 17.7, 17.2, 17.3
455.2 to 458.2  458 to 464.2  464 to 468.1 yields -0.031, 17.4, 17.7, 17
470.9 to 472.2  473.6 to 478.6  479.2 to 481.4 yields -0.048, 16.6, 17.6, 17.1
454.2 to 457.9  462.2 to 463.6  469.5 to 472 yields -0.076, 17.3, 18.3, 16.8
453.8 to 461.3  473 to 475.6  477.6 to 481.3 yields -0.022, 17.5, 17.6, 17.1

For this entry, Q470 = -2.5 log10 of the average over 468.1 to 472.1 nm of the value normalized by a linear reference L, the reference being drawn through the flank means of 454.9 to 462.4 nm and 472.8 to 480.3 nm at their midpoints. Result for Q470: 0.03 mag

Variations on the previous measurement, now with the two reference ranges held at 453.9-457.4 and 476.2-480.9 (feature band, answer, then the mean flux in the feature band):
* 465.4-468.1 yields -0.03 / 17.8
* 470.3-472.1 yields 0.06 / 16.3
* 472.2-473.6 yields -0.02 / 17.6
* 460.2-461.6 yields 0.02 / 17.1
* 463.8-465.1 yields 0.10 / 15.8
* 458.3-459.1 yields -0.02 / 17.7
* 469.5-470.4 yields -0.03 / 17.8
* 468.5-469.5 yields 0.00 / 17.3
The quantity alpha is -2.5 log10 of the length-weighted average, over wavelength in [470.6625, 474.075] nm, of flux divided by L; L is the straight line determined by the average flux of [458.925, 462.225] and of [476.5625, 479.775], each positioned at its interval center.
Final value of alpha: 0.02 mag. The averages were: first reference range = 17.7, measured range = 17.3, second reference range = 17.5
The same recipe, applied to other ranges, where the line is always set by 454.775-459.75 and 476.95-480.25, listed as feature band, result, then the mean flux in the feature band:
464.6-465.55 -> 0.14 mag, 15.4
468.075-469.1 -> 0.00 mag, 17.4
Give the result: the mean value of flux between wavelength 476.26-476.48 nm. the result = 17.2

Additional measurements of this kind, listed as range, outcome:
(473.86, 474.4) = 19.2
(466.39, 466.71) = 18.2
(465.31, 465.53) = 16.7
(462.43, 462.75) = 18.3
